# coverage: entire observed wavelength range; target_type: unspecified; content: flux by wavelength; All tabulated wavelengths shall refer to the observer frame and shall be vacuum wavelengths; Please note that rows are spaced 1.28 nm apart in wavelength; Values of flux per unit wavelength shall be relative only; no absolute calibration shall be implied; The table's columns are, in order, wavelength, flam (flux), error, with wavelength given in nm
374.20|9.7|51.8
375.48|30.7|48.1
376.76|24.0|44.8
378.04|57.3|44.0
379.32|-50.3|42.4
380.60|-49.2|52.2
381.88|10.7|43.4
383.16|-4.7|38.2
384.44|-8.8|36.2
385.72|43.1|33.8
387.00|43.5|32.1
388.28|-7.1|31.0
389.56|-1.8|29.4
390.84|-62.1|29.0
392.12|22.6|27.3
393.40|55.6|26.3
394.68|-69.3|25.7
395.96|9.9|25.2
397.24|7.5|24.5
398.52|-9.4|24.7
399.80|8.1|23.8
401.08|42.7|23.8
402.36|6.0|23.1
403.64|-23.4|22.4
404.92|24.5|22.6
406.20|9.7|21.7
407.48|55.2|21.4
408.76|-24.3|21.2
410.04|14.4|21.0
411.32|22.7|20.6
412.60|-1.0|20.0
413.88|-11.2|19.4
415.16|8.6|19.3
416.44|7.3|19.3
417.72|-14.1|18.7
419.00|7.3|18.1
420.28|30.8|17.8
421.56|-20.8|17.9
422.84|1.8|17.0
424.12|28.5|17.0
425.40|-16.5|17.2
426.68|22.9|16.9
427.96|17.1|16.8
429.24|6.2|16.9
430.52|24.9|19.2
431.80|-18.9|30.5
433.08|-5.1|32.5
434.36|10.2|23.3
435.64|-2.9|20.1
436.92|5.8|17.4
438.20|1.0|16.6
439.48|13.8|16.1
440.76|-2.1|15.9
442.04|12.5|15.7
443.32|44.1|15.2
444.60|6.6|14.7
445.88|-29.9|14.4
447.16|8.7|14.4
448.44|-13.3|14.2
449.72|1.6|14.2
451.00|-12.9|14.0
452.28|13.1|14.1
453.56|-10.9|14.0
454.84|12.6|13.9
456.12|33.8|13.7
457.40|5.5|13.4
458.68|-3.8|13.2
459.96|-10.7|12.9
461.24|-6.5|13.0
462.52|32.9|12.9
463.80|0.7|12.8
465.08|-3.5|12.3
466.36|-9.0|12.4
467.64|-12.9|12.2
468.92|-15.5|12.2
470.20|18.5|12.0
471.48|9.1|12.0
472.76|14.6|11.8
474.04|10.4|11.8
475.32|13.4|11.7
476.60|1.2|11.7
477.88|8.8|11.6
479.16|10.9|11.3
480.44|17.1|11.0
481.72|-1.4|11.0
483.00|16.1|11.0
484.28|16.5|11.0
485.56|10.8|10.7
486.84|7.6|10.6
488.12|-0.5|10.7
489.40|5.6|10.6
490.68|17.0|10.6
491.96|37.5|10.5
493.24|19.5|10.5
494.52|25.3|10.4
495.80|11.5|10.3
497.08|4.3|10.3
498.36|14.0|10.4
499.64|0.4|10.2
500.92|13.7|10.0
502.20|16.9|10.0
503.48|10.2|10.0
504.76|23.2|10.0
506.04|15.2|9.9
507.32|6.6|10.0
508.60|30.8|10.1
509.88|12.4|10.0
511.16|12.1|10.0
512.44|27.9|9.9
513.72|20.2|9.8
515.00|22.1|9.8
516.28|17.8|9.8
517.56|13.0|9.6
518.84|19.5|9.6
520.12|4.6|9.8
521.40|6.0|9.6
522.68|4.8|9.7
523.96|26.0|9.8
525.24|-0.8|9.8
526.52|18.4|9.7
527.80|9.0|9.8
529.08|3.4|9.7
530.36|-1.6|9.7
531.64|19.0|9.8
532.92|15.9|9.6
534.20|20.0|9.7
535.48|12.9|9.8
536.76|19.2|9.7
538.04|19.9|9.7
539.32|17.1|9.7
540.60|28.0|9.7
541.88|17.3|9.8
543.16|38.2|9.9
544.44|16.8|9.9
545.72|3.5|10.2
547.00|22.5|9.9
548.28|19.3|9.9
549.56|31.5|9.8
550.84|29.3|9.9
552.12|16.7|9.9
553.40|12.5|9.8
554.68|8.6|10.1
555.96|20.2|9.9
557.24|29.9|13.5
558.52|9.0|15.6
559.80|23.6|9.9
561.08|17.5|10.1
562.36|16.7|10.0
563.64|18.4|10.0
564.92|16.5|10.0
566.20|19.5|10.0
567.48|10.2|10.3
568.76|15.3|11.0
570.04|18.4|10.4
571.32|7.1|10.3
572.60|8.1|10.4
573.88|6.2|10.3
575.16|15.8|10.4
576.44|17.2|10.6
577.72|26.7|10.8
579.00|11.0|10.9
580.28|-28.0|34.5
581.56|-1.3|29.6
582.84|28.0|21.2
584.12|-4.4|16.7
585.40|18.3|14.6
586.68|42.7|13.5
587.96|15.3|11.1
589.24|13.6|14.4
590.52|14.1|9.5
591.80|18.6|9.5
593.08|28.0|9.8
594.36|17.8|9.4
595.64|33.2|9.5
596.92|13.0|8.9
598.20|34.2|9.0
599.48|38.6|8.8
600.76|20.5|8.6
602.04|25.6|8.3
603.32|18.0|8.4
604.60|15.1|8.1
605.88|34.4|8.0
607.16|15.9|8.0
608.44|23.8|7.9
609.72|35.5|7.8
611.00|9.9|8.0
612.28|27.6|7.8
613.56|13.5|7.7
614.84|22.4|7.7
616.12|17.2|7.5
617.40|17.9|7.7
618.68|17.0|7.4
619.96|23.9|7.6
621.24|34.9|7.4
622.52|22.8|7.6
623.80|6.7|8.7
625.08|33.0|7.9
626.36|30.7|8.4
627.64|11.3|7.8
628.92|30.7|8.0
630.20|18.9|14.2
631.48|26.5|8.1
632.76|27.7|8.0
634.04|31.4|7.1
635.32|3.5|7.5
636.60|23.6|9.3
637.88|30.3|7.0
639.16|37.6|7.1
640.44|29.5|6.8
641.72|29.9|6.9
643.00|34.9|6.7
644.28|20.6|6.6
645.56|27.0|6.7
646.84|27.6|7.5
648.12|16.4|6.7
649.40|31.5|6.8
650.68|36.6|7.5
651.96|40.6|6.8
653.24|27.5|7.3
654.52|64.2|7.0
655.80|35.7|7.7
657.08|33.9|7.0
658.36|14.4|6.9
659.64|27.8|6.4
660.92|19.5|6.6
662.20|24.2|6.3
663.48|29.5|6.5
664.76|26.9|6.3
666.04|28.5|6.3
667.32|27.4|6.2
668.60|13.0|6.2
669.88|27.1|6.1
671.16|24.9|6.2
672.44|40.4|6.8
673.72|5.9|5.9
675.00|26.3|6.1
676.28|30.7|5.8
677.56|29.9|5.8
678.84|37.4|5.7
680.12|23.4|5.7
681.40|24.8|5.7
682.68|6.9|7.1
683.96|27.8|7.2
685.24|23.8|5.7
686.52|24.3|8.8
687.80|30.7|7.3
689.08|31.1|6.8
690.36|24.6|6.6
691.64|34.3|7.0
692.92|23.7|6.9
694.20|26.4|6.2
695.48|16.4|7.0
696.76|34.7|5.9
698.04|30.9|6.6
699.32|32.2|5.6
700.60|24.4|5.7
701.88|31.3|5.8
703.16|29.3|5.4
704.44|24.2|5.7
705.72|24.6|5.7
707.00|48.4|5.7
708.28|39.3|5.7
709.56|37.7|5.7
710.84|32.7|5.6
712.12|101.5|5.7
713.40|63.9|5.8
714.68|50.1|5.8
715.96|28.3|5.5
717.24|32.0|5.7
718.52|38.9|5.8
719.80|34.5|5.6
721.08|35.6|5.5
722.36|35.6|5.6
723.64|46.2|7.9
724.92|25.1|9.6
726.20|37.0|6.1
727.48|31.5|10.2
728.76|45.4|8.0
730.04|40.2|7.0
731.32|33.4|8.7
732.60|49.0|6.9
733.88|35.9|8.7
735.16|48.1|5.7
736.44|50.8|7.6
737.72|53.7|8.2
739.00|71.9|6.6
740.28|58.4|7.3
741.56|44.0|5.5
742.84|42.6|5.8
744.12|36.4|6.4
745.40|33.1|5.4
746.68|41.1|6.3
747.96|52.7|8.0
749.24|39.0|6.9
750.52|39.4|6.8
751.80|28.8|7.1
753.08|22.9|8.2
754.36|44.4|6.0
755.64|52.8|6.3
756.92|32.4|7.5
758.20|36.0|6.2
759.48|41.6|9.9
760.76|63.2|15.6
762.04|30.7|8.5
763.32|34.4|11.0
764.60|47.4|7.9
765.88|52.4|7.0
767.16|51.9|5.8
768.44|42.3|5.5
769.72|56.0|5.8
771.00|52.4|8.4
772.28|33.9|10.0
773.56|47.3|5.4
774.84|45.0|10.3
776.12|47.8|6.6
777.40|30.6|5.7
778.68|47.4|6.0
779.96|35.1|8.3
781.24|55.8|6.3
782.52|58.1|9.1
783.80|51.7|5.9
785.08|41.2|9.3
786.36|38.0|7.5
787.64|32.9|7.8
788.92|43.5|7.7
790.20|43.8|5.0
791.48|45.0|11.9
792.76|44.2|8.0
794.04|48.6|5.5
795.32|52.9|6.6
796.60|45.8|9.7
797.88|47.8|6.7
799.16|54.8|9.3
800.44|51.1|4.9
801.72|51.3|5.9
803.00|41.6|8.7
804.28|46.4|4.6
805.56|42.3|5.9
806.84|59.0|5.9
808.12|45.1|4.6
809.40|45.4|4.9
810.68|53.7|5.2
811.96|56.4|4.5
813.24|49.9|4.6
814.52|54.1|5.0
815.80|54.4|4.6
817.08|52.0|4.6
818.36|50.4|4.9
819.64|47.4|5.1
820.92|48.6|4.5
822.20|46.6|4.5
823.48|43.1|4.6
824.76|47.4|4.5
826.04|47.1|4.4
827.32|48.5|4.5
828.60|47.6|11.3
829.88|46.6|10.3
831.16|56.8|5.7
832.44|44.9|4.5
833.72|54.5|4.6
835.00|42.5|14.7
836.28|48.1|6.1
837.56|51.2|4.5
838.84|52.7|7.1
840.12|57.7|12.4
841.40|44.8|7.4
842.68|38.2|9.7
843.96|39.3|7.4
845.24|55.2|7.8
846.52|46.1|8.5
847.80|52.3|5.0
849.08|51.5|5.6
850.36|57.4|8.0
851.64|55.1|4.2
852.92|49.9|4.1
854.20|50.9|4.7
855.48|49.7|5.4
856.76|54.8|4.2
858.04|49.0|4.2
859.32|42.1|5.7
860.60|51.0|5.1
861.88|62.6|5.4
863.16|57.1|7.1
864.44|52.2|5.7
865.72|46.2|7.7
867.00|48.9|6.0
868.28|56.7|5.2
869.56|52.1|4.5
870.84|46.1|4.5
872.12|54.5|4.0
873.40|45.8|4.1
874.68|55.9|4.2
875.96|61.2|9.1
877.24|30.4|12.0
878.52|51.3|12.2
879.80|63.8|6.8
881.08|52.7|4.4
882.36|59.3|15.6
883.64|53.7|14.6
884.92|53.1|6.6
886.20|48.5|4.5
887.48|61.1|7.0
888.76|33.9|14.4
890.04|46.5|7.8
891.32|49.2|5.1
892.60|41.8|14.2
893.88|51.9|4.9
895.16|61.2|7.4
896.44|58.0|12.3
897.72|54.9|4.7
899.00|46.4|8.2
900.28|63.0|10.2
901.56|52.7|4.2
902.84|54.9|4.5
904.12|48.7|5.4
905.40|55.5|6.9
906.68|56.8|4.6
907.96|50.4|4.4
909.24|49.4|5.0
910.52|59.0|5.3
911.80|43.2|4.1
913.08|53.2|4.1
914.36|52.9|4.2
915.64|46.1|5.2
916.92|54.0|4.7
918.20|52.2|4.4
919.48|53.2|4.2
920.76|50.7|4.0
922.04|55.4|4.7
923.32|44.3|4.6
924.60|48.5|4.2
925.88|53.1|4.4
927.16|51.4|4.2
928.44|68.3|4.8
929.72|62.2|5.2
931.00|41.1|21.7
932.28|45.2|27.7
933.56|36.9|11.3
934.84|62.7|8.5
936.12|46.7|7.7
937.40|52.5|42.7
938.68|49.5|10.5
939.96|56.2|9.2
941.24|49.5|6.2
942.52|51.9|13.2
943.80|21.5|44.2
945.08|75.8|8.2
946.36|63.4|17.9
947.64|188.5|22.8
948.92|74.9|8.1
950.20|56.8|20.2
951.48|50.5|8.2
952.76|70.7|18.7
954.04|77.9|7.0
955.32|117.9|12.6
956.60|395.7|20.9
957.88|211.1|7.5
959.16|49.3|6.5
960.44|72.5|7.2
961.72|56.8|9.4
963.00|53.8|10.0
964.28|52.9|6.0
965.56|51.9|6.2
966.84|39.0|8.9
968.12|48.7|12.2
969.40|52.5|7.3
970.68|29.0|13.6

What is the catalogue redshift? 0.91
